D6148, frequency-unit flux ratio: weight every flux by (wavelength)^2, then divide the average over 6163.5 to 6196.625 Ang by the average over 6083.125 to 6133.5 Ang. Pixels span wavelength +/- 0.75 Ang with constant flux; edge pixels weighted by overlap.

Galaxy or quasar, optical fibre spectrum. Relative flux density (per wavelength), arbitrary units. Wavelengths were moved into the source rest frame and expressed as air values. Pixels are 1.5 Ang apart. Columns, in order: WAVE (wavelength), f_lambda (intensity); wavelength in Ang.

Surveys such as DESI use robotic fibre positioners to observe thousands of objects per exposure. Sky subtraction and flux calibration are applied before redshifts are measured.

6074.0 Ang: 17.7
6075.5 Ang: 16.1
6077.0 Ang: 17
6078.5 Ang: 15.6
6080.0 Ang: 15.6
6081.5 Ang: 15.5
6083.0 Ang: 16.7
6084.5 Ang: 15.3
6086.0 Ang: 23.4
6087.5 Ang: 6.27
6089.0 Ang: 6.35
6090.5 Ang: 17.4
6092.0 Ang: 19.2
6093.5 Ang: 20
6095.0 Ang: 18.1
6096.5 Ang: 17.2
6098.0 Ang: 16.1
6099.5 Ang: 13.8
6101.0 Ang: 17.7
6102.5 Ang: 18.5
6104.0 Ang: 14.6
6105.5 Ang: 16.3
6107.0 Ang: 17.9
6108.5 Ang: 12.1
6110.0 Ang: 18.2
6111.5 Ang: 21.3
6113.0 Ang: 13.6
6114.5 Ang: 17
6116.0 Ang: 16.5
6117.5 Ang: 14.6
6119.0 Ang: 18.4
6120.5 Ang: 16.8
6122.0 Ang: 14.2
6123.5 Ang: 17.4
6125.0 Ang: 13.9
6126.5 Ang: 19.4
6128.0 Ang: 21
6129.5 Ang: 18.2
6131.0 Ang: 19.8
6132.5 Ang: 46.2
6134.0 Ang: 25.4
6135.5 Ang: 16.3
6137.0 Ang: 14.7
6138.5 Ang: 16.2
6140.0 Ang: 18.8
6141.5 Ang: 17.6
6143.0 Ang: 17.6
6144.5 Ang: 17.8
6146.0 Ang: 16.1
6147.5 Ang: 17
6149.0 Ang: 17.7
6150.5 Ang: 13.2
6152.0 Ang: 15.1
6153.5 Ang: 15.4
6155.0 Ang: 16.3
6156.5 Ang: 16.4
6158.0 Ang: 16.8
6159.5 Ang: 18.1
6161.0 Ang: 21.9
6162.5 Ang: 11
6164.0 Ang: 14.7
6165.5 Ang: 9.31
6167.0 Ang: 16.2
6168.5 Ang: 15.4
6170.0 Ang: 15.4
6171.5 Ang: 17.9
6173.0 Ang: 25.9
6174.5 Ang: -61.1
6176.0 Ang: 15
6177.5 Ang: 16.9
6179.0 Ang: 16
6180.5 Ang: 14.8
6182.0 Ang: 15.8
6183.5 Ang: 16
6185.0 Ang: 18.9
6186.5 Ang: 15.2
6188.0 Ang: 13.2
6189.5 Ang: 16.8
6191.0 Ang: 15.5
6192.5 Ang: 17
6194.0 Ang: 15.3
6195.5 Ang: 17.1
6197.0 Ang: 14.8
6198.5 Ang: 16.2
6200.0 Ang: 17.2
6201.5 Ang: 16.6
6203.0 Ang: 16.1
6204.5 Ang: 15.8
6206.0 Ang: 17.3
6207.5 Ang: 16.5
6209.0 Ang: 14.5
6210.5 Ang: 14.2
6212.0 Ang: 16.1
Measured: 0.7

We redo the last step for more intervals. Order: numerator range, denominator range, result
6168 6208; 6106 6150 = 0.76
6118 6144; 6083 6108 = 1.22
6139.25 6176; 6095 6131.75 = 0.80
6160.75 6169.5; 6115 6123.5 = 0.90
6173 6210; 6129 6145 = 0.64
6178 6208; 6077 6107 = 1.04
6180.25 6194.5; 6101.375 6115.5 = 0.98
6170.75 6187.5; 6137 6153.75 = 0.62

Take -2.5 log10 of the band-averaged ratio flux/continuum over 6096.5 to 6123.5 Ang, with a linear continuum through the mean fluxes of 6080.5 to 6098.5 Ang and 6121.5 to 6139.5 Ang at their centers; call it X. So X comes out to 0.11 mag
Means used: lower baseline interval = 16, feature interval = 16.4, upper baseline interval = 20.3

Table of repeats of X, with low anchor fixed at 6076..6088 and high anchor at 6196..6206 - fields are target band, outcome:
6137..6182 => 0.165 mag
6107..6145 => -0.158 mag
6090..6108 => -0.081 mag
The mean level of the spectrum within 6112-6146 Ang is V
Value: 18.7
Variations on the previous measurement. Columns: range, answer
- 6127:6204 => 15.8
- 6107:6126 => 16.3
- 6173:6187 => 8.35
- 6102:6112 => 16.8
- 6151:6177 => 11.8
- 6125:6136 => 23.3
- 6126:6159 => 18.8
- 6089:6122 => 16.6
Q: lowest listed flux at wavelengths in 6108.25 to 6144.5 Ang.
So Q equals 12.1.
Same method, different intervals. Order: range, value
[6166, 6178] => -61.1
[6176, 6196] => 13.2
